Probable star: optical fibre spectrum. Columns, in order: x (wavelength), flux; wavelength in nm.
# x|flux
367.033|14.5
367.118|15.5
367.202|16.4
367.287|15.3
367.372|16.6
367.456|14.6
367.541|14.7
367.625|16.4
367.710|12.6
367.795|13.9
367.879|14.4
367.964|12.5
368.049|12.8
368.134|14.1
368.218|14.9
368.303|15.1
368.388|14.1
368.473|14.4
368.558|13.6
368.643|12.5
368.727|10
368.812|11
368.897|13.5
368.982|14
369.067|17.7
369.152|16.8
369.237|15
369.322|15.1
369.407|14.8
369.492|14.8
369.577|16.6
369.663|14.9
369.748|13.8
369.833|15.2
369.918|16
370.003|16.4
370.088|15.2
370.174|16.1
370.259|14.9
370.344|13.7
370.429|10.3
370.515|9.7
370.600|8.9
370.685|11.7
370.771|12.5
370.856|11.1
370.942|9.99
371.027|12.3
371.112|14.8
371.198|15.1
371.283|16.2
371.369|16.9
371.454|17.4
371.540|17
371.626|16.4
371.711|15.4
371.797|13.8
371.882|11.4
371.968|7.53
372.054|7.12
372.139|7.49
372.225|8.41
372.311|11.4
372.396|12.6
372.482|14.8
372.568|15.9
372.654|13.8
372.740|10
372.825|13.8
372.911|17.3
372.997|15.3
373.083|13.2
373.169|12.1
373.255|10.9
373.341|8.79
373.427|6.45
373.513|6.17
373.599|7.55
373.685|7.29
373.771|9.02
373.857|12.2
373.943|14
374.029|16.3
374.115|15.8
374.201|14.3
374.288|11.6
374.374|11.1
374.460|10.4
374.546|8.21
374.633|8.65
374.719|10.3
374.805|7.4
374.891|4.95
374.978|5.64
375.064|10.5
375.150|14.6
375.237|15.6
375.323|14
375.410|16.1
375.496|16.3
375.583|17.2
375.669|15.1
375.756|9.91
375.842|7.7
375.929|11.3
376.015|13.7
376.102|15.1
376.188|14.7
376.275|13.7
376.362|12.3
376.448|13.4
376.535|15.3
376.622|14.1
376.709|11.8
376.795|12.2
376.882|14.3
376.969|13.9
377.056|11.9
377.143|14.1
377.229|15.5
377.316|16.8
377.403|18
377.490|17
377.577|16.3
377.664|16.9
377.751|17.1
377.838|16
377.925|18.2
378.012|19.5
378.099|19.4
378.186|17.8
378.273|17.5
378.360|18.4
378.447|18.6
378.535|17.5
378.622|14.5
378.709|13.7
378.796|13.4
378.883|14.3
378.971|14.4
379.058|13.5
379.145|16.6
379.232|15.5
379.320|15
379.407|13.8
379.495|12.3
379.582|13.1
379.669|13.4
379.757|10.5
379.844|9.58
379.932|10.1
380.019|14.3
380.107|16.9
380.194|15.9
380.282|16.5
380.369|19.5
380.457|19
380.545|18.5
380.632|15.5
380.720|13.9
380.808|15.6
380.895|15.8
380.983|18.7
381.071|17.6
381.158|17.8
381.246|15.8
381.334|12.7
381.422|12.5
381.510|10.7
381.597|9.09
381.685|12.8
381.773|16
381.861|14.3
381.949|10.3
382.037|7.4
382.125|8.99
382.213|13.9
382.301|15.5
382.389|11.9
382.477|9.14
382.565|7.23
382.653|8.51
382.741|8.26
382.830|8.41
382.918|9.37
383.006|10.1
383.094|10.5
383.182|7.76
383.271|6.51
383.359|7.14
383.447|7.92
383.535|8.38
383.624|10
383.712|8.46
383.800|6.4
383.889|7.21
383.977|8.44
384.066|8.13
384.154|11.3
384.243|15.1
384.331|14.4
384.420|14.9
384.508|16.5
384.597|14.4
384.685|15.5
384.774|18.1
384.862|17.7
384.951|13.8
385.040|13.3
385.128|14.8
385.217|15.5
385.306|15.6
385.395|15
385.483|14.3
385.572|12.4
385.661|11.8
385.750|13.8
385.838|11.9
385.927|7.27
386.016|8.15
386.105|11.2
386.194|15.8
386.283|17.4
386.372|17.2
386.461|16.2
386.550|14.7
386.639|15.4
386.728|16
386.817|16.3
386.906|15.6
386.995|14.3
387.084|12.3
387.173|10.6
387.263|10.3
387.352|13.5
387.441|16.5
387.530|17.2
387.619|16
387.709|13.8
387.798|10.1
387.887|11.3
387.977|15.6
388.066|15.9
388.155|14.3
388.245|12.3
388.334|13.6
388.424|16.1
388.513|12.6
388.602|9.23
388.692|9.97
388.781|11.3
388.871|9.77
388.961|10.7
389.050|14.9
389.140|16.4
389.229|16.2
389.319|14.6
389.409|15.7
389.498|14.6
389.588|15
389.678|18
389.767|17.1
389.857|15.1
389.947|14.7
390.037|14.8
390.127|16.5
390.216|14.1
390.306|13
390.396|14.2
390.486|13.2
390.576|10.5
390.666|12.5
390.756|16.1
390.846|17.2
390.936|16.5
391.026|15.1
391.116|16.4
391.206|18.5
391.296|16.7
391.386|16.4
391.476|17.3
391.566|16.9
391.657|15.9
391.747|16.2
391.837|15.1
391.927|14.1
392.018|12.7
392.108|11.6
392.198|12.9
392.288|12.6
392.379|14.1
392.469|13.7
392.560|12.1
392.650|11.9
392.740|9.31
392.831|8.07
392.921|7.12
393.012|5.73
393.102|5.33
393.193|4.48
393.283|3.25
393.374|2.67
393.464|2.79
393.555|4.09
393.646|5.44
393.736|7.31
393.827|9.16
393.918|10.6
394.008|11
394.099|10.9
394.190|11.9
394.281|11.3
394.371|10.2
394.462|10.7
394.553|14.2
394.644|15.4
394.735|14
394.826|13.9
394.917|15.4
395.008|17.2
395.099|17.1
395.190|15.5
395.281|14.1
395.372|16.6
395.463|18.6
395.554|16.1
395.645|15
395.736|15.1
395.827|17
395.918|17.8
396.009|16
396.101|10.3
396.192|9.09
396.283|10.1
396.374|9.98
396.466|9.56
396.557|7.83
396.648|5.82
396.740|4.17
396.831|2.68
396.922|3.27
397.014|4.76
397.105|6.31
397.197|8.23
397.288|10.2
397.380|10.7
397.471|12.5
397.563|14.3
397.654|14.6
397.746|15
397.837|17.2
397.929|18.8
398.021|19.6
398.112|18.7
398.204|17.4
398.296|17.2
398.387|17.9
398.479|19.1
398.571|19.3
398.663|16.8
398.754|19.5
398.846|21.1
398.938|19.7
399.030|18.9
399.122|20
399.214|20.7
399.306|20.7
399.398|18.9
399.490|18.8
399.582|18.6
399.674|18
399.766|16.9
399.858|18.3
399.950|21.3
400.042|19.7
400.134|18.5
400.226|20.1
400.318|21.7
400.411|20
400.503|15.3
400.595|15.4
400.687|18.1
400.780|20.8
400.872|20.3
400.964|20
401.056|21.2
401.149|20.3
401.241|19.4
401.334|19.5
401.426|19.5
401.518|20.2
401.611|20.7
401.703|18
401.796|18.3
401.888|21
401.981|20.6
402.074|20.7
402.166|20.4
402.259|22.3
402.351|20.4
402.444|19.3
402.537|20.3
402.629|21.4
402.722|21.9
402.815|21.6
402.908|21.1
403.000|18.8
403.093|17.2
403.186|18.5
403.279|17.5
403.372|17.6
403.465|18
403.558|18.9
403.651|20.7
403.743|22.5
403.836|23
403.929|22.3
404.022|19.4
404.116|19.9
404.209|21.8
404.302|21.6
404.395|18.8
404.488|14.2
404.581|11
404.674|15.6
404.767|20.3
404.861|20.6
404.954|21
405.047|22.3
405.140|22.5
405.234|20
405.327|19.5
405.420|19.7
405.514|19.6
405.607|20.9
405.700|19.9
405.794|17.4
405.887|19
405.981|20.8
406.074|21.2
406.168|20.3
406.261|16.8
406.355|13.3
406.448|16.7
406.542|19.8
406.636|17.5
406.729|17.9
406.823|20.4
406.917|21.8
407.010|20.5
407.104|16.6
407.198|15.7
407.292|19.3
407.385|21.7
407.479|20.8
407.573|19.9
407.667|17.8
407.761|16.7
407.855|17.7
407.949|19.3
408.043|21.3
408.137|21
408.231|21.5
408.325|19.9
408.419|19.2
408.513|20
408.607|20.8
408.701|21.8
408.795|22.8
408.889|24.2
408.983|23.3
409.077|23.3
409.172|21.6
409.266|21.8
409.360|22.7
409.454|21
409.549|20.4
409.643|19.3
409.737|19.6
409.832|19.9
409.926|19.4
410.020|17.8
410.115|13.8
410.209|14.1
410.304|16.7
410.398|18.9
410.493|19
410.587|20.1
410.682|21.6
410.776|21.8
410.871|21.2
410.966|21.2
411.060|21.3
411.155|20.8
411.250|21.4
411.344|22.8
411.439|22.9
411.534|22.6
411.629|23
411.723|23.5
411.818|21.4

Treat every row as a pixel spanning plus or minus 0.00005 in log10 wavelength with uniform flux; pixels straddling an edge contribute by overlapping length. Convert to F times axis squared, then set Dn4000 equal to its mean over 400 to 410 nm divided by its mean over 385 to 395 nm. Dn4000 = 1.64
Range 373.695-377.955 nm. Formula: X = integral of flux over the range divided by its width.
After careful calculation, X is 13.2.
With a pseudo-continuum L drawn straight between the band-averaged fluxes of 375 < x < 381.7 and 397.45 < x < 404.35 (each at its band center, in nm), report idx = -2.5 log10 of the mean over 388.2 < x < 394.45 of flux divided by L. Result 0.36 mag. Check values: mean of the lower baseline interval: 14.8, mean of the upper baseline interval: 19.3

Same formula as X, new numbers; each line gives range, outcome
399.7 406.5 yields 19.5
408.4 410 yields 21.2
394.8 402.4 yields 16.4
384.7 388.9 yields 13.8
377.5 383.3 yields 14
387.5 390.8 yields 14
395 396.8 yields 13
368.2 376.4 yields 12.8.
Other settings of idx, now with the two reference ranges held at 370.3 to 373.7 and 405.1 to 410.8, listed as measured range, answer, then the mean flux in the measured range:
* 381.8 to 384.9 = 0.32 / 10.8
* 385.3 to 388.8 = 0.13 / 13.6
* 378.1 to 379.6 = -0.14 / 15.4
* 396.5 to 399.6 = 0.20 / 14.6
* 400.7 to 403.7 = -0.08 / 19.9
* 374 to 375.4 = 0.13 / 11.3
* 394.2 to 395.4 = 0.19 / 14.2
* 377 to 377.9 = -0.20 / 16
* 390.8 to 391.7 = -0.04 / 16.7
